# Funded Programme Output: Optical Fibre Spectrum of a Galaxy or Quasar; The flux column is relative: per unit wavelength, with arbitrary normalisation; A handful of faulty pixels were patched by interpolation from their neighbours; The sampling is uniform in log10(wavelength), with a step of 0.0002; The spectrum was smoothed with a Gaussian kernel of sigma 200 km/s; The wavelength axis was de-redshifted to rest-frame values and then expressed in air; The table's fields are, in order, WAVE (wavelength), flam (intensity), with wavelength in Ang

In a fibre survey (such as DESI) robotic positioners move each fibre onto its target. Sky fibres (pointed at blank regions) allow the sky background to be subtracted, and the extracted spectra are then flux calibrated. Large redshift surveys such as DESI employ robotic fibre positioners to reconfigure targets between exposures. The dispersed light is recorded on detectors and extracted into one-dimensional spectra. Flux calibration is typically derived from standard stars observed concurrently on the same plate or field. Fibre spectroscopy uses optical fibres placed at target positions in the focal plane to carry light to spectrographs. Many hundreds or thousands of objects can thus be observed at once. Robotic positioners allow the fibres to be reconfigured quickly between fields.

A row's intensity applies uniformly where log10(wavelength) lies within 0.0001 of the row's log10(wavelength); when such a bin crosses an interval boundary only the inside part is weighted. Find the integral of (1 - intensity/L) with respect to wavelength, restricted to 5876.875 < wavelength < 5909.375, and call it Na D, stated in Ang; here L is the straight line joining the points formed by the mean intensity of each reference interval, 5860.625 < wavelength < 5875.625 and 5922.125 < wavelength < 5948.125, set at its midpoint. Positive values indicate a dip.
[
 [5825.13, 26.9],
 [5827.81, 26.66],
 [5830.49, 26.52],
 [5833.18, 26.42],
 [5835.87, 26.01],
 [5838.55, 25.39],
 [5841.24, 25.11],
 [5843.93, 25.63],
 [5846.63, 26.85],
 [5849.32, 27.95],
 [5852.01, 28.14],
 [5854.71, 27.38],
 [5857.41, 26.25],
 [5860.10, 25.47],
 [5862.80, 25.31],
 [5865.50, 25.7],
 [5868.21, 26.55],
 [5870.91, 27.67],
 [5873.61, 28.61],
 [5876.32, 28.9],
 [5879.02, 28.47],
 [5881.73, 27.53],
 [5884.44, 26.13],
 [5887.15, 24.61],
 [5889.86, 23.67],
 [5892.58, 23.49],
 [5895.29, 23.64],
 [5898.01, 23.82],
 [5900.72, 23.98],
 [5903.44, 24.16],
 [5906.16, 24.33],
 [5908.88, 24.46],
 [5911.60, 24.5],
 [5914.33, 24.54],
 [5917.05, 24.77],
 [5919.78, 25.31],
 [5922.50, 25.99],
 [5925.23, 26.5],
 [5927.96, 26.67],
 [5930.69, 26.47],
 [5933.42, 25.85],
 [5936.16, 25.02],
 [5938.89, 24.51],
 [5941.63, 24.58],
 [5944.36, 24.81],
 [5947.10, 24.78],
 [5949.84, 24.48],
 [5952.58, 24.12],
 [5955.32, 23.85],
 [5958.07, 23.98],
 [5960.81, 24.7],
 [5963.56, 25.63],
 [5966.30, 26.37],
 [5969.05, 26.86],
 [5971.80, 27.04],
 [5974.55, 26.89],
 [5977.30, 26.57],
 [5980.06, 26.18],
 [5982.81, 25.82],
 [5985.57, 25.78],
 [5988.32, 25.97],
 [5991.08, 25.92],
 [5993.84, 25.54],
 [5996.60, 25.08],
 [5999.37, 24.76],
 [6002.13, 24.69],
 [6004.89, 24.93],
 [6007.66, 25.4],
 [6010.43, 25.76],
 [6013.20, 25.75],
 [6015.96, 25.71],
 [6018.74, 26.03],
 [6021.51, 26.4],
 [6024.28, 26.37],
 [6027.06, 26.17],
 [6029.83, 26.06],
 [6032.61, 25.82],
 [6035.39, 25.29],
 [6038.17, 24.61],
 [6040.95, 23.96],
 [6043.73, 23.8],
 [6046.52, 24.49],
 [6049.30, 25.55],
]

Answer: 1.66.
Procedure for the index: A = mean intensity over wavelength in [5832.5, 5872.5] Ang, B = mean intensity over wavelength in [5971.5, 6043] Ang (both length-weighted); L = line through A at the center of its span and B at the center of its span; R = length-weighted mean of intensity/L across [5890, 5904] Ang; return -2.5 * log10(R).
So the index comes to 0.10 mag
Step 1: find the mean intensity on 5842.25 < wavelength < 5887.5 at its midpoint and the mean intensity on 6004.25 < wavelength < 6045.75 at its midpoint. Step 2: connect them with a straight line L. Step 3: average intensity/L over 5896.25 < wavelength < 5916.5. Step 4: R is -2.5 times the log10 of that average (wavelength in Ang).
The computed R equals 0.098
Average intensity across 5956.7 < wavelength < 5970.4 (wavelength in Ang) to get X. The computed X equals 25.5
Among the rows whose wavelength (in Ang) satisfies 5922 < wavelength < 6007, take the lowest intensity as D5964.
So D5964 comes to 23.85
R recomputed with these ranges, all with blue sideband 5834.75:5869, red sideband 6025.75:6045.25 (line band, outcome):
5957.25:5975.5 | -0.02 mag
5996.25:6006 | 0.02 mag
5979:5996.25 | -0.02 mag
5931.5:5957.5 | 0.04 mag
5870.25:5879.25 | -0.09 mag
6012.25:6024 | -0.04 mag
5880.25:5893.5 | 0.04 mag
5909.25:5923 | 0.04 mag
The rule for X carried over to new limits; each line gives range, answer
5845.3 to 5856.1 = 27.6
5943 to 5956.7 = 24.4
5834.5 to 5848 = 25.8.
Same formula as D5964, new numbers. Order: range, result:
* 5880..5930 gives 23.49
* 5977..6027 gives 24.69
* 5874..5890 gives 23.67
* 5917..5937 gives 24.77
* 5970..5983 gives 25.82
